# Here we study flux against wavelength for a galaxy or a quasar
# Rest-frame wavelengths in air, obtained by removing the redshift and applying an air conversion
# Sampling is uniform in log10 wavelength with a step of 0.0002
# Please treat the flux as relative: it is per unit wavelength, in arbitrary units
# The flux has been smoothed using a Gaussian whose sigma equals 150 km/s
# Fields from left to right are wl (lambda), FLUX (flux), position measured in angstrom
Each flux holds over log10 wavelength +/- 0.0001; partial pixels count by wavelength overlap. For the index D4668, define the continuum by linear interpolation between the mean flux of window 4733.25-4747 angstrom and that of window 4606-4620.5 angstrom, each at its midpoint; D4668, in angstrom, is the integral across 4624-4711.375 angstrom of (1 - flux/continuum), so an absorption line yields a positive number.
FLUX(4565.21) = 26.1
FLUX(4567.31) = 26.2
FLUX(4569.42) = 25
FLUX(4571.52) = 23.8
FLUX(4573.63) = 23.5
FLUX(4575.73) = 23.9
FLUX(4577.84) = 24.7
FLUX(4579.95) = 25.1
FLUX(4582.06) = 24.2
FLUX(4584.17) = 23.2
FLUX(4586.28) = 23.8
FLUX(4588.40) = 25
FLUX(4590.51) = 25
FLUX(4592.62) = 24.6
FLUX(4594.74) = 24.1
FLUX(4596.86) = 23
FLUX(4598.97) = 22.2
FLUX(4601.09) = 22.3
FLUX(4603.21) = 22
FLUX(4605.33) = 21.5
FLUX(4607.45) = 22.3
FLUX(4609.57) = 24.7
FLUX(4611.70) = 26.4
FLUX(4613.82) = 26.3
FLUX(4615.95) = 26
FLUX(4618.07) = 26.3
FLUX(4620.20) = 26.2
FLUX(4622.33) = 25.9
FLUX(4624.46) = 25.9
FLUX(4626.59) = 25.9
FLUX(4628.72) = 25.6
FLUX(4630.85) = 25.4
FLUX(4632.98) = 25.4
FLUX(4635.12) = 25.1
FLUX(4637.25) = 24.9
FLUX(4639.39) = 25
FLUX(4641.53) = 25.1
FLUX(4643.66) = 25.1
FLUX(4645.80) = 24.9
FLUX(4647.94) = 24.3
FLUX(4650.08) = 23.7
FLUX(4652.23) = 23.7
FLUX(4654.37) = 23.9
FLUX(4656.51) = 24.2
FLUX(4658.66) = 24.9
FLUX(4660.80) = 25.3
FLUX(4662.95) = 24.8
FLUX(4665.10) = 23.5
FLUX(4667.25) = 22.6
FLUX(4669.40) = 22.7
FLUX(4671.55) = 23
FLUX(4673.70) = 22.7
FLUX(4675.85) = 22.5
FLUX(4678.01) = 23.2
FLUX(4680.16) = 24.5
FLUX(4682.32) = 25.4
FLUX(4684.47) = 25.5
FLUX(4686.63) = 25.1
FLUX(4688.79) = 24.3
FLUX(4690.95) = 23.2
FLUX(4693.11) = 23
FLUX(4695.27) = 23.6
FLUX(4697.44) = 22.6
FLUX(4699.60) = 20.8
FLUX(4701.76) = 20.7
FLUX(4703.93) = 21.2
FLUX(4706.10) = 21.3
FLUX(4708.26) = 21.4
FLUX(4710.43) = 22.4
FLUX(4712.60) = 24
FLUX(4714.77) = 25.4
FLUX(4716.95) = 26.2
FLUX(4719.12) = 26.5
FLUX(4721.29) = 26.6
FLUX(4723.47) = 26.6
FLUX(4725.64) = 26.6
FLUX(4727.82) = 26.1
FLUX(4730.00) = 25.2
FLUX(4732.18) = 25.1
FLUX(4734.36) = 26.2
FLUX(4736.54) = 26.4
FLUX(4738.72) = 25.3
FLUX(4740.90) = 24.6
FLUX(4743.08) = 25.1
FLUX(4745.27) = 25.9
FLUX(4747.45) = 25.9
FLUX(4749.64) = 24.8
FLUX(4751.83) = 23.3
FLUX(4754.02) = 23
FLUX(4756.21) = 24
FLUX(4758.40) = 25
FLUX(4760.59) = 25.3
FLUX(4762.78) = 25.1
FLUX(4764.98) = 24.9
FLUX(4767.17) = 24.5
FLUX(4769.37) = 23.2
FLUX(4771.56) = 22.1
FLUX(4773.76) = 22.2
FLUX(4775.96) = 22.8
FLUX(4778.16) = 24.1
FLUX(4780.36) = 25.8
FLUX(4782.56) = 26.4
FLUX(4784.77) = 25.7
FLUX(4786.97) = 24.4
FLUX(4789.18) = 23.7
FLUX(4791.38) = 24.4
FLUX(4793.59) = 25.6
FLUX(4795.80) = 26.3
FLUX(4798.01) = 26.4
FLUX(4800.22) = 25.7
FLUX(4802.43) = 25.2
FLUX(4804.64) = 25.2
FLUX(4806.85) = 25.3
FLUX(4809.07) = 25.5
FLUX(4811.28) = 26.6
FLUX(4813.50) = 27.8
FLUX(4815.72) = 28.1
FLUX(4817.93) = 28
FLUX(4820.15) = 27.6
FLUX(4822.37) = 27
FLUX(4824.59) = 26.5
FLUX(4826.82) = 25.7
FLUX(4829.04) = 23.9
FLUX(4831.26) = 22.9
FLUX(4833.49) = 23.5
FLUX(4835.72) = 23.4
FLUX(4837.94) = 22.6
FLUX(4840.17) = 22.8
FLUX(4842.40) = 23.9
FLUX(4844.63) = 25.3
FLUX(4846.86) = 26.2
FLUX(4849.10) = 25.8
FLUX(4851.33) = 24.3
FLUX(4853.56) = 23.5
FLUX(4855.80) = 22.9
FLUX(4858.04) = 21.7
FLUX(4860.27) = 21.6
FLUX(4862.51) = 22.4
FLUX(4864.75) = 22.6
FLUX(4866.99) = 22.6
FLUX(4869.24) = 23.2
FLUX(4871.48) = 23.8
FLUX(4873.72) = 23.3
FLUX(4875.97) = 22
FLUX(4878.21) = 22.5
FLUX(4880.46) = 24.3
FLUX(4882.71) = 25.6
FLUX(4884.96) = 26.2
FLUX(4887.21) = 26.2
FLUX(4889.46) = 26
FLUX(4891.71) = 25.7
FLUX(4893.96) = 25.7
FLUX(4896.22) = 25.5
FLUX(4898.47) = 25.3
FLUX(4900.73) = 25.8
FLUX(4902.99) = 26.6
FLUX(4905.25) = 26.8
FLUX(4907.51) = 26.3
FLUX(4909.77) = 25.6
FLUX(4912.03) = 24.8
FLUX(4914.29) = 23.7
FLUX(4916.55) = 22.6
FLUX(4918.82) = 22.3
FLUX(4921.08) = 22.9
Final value 5.5 angstrom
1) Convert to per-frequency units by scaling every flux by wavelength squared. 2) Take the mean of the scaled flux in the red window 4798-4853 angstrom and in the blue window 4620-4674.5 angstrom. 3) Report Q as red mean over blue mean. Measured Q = 1.11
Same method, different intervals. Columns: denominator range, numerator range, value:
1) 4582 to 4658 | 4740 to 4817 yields 1.09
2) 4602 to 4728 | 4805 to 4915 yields 1.11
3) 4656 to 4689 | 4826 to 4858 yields 1.07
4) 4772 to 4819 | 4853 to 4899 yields 0.97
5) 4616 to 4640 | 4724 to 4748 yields 1.05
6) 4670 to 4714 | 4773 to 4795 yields 1.11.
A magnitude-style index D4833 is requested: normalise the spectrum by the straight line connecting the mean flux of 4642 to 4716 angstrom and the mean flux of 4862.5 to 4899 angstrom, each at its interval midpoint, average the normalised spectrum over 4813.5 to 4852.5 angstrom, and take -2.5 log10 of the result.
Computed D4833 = -0.05 mag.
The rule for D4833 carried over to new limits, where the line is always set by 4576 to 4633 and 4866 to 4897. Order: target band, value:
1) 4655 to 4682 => 0.04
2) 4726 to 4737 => -0.06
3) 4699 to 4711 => 0.15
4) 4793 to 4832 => -0.07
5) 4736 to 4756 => -0.02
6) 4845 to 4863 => 0.04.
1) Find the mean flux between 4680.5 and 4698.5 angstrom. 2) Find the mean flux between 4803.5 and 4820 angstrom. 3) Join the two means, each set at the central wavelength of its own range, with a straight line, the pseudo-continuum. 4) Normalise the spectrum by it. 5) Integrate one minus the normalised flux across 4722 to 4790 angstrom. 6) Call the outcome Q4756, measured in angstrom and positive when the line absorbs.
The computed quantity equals 1.8 angstrom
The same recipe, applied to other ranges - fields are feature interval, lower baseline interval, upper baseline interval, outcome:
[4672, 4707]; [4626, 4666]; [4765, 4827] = 2.59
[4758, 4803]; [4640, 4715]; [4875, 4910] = -0.49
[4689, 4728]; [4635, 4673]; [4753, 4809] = 1.07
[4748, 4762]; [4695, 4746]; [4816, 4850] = 0.17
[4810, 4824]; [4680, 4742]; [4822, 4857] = -1.80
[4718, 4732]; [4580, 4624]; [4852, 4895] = -1.24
